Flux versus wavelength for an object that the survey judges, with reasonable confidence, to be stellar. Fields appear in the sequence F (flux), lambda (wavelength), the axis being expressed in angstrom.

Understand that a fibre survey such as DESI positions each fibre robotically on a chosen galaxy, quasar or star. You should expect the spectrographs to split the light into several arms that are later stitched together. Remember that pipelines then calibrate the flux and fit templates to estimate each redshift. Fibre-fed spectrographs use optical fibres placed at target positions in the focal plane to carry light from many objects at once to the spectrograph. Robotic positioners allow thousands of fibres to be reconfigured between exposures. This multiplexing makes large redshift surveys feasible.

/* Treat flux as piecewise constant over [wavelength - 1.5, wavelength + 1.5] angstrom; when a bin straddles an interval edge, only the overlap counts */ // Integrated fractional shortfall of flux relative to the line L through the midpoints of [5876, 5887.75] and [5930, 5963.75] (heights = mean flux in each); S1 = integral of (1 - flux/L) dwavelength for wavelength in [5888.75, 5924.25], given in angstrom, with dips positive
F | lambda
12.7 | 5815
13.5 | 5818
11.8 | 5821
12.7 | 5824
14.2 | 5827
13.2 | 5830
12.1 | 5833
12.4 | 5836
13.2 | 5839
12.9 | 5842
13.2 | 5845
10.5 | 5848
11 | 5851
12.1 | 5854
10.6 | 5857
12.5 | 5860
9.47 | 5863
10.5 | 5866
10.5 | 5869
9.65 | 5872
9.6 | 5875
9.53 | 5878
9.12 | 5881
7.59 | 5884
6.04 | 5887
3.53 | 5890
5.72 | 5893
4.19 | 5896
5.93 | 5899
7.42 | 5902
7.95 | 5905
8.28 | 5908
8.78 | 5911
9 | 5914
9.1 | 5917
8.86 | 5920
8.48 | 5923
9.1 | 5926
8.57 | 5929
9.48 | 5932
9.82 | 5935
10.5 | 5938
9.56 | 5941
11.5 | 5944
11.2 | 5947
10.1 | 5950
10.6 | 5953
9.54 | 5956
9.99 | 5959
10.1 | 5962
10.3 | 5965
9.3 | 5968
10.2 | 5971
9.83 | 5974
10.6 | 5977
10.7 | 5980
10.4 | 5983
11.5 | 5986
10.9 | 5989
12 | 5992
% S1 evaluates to 6.9 angstrom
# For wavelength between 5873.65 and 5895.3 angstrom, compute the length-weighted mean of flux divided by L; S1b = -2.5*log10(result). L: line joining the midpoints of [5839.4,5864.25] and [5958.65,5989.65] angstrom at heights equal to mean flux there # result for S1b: 0.494 mag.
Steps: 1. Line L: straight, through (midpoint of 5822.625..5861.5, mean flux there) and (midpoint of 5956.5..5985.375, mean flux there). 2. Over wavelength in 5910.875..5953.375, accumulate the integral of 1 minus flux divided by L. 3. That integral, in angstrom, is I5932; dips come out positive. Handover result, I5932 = 4.6 angstrom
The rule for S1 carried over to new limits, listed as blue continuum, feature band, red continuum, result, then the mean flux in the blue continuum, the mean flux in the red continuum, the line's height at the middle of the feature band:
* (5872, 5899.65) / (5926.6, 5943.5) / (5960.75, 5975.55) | -1.76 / 6.99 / 9.95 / 8.76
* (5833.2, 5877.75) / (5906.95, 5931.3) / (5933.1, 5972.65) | 4.07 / 11.3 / 10.2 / 10.6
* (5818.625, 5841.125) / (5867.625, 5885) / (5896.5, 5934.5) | 1.73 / 12.8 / 8.34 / 10.4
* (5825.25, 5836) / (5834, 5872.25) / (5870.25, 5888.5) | -1.75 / 13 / 8.61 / 11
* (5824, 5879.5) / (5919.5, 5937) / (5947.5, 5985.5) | 2.53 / 11.5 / 10.2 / 10.6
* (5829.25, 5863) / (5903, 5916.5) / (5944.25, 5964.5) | 3.08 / 12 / 10.3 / 11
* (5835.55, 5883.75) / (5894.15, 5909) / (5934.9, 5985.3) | 5.54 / 10.9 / 10.3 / 10.7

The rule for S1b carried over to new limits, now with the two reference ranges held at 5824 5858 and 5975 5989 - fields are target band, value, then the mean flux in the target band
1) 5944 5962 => 0.07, 10.4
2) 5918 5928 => 0.28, 8.82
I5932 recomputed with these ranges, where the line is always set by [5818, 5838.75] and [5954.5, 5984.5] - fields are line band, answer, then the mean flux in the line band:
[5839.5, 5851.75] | 0.4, 12.1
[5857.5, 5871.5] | 1.7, 10.7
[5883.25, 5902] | 9.7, 5.57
